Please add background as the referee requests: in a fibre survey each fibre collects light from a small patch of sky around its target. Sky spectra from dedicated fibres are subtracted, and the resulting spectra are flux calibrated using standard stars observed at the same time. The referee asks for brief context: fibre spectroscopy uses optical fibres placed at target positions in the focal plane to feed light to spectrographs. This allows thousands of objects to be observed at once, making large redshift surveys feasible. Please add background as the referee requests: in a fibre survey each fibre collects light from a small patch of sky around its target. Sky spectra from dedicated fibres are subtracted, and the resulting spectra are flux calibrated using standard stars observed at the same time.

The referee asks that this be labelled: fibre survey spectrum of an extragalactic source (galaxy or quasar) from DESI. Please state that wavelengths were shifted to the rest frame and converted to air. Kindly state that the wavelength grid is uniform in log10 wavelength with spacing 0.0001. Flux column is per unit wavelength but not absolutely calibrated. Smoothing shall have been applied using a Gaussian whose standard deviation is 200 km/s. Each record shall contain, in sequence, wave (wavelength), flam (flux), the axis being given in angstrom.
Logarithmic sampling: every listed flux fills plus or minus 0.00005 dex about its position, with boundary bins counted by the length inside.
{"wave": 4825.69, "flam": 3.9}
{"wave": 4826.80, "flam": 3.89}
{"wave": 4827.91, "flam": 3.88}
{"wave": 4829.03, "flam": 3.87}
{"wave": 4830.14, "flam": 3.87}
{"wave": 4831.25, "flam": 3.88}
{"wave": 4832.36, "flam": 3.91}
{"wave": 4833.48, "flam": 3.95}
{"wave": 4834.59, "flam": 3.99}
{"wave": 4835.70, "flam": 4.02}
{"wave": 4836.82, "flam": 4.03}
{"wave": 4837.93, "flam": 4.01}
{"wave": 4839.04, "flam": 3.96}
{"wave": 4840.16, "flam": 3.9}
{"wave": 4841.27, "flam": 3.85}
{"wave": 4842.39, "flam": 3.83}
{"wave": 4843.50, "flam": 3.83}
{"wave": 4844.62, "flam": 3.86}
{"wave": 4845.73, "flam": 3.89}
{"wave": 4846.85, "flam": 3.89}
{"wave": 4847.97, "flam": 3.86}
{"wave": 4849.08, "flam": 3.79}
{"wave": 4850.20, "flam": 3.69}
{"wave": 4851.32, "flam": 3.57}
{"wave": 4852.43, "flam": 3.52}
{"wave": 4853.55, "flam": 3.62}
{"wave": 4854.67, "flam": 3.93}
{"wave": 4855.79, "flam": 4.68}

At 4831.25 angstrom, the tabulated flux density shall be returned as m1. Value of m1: 3.88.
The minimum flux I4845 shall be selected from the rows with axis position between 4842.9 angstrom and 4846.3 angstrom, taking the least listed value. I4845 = 3.83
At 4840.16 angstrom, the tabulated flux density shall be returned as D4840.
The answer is 3.9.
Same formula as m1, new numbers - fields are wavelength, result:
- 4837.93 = 4.01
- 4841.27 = 3.85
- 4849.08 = 3.79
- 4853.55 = 3.62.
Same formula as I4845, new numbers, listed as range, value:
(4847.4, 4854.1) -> 3.52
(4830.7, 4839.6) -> 3.88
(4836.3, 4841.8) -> 3.85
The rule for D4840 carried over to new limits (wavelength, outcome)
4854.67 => 3.93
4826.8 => 3.89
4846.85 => 3.89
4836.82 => 4.03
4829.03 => 3.87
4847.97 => 3.86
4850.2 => 3.69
